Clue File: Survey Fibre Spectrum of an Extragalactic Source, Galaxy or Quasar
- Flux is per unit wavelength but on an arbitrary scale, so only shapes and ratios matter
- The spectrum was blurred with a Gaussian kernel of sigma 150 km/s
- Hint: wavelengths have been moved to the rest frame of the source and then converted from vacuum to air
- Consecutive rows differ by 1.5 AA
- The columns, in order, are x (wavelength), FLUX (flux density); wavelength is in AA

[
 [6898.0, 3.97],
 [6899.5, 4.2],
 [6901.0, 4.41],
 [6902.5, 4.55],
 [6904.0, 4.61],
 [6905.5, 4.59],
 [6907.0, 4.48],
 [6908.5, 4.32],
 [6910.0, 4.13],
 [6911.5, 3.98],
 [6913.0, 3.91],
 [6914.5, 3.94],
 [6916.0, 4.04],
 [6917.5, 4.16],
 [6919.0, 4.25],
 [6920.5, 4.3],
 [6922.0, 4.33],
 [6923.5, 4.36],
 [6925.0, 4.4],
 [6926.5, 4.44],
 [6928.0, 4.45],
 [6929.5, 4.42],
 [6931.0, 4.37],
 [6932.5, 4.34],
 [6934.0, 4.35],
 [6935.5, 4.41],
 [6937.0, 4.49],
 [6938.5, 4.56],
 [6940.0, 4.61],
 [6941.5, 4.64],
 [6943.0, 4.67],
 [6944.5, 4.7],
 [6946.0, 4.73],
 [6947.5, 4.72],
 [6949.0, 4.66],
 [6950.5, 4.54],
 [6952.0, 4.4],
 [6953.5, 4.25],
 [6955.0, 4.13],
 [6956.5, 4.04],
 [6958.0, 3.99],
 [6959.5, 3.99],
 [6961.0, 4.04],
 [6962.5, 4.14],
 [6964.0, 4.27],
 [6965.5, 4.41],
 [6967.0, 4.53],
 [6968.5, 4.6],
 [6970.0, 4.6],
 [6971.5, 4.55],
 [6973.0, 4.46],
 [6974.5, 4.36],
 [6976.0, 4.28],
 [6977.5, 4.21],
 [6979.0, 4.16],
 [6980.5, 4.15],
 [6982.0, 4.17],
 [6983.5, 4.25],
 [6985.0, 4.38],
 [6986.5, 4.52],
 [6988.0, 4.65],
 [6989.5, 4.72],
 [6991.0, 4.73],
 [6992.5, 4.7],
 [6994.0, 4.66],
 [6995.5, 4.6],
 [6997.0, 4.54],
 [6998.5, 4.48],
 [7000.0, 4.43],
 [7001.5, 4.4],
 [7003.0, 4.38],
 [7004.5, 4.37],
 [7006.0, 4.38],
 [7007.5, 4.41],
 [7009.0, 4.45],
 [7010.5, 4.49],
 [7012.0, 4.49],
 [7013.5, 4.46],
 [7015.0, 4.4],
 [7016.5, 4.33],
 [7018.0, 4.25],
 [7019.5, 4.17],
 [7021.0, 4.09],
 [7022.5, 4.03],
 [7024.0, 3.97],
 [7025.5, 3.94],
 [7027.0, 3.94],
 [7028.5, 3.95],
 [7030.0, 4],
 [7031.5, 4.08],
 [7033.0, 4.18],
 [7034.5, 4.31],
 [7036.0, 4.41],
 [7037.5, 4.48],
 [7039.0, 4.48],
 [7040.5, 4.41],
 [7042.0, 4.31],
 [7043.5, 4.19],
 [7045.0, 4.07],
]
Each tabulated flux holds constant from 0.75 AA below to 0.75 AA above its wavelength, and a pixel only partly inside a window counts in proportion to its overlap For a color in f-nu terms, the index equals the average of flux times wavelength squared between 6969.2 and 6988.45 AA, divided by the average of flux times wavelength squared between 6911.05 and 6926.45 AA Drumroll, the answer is 1.06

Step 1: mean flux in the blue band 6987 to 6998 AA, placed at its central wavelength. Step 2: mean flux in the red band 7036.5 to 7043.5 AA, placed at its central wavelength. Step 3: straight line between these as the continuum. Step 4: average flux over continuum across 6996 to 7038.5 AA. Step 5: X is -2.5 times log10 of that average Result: 0.058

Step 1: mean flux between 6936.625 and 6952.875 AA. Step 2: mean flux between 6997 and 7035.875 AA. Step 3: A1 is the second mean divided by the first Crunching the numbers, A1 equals 0.9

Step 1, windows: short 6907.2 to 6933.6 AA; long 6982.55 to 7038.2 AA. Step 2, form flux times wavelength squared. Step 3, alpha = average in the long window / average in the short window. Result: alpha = 1.1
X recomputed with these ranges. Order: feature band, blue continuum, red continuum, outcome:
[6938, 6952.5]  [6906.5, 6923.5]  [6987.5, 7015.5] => -0.08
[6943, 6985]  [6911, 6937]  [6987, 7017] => 0.01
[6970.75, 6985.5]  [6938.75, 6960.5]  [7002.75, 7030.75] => 0.01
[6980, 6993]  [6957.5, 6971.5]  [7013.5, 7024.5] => -0.05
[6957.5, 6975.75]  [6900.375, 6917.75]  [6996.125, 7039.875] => -0.01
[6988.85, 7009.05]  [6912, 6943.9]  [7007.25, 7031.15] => -0.07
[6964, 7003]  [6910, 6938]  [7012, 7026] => -0.06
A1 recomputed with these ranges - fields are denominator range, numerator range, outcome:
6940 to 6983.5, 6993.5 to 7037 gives 0.98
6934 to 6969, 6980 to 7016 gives 1.01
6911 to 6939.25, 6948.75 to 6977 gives 1.01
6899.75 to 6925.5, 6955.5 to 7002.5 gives 1.03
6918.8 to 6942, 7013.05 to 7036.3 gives 0.94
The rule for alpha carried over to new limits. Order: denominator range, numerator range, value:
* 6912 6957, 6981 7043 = 1.01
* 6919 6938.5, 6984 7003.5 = 1.06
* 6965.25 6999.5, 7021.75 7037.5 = 0.93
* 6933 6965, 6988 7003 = 1.06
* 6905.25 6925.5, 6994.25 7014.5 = 1.08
